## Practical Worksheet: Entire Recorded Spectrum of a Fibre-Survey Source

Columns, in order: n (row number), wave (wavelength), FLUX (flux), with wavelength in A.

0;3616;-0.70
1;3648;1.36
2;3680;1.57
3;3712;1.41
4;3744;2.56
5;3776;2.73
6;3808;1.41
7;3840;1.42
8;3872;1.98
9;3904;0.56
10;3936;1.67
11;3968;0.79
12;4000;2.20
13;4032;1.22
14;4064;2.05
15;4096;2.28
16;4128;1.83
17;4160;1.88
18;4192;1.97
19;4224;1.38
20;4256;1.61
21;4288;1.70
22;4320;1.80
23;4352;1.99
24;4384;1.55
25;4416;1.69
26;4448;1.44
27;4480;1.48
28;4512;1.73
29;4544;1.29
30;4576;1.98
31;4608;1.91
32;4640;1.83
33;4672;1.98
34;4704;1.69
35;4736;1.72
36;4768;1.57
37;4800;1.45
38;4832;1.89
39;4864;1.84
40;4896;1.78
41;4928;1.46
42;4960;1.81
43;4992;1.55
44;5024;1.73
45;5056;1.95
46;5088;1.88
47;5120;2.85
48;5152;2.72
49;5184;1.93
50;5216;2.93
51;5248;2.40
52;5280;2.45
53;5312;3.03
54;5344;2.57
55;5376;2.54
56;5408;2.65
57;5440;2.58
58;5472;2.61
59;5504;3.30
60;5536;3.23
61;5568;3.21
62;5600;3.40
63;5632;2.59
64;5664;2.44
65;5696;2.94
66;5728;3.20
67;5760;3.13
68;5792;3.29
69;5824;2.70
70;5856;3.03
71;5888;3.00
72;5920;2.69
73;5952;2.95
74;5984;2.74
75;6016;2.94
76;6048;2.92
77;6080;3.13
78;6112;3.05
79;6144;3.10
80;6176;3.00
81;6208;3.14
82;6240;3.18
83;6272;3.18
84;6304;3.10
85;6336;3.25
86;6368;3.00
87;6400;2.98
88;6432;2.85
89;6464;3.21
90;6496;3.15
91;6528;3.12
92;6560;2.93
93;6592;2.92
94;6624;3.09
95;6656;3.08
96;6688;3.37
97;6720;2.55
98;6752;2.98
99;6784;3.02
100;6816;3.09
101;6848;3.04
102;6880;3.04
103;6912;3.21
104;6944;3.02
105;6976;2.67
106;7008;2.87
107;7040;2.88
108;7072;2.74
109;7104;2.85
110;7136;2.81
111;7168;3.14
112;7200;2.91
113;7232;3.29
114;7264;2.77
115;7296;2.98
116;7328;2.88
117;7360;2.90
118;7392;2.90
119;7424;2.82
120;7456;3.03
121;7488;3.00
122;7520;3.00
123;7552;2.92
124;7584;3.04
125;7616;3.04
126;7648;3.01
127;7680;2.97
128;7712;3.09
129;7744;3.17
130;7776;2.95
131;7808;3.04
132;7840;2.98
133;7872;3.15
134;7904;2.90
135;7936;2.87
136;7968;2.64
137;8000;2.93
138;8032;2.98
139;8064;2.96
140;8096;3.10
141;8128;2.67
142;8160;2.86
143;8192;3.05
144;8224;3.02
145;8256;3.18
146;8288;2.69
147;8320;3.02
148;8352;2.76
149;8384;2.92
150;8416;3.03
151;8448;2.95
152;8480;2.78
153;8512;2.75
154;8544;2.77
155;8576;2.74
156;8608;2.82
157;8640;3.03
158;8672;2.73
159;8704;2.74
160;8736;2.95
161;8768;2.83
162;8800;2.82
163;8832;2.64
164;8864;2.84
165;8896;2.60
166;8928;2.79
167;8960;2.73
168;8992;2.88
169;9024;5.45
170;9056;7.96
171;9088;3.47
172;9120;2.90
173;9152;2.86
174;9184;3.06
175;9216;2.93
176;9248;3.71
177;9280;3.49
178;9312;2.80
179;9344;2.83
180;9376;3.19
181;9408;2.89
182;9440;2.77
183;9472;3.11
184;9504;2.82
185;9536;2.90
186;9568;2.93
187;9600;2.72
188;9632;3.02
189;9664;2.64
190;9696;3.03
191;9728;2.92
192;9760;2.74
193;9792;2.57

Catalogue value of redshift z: 0.377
